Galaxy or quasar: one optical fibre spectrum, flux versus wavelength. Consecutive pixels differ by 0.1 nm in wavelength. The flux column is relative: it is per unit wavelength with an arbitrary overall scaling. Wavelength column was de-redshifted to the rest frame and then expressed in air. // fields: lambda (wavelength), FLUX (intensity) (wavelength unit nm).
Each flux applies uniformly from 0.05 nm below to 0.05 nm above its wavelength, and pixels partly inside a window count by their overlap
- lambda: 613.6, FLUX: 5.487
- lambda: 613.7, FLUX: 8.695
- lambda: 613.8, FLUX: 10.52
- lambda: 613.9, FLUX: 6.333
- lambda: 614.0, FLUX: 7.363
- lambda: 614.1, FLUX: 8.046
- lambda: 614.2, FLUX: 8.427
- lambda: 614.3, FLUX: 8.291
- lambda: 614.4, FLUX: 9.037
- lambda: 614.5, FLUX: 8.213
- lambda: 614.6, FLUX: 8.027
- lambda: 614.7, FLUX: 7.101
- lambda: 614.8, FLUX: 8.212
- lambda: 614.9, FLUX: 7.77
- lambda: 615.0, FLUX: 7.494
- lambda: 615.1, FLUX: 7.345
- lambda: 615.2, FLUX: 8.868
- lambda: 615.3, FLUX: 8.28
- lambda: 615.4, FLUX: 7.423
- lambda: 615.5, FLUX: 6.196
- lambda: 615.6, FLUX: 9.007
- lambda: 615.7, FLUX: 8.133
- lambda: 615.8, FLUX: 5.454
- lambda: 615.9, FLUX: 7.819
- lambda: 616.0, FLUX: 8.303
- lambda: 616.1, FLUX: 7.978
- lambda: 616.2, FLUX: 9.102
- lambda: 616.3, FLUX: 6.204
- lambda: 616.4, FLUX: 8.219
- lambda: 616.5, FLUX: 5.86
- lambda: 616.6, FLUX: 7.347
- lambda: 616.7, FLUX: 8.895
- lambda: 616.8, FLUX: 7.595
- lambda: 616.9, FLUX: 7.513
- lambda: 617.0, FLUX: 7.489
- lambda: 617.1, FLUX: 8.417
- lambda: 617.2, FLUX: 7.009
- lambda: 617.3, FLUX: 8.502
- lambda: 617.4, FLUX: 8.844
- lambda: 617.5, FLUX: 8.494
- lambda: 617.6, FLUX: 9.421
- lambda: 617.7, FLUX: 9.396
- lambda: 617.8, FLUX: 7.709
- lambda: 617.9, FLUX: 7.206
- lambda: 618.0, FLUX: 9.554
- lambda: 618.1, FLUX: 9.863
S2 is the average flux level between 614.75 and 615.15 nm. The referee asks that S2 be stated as 7.71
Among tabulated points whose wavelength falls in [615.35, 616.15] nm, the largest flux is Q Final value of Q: 9.007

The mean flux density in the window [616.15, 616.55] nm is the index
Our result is 7.35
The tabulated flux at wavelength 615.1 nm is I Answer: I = 7.345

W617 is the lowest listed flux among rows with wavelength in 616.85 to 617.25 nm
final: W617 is 7.009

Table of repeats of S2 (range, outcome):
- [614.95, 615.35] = 8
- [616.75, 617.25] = 7.6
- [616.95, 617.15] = 7.95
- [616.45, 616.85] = 7.42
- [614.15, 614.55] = 8.49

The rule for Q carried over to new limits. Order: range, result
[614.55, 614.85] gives 8.212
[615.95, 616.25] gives 9.102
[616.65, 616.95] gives 8.895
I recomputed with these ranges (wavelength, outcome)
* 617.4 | 8.844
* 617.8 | 7.709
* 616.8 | 7.595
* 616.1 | 7.978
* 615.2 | 8.868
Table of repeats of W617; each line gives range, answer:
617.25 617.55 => 8.494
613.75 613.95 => 6.333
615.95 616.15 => 7.978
